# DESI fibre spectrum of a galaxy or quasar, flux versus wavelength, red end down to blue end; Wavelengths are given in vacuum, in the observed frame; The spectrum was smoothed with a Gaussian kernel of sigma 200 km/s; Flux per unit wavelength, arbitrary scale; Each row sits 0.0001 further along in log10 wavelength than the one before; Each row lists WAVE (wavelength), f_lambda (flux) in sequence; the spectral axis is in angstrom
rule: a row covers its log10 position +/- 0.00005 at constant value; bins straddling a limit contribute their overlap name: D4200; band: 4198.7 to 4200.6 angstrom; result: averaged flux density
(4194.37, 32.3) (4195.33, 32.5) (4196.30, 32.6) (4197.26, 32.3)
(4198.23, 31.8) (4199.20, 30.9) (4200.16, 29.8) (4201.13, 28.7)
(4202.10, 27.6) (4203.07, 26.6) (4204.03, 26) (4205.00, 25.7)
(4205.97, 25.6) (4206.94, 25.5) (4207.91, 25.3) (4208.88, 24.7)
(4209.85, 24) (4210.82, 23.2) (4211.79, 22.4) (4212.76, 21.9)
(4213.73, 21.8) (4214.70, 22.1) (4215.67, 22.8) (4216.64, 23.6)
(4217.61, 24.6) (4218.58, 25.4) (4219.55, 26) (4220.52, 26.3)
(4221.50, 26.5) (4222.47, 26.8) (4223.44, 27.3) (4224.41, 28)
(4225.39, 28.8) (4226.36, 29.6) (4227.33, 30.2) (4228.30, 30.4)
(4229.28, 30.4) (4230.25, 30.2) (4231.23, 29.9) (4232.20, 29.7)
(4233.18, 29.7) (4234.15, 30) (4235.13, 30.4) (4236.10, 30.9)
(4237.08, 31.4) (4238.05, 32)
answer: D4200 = 30.4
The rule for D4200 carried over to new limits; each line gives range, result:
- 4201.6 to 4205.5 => 26.5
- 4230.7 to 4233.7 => 29.8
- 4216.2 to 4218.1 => 24.1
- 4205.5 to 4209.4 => 25.2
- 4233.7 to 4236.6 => 30.4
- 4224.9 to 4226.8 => 29.2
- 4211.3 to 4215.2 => 22.1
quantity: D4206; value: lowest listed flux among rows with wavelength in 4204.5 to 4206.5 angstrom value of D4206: 25.6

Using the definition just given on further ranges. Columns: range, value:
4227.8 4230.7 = 30.2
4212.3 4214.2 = 21.8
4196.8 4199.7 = 30.9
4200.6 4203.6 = 26.6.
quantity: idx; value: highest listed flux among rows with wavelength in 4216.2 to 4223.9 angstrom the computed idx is 27.3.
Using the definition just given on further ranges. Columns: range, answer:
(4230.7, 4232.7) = 29.9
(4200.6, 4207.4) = 28.7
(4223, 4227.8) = 30.2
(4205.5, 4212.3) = 25.6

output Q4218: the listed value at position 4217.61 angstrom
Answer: 24.6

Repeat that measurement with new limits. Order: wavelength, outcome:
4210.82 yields 23.2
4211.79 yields 22.4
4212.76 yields 21.9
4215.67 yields 22.8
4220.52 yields 26.3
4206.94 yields 25.5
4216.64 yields 23.6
